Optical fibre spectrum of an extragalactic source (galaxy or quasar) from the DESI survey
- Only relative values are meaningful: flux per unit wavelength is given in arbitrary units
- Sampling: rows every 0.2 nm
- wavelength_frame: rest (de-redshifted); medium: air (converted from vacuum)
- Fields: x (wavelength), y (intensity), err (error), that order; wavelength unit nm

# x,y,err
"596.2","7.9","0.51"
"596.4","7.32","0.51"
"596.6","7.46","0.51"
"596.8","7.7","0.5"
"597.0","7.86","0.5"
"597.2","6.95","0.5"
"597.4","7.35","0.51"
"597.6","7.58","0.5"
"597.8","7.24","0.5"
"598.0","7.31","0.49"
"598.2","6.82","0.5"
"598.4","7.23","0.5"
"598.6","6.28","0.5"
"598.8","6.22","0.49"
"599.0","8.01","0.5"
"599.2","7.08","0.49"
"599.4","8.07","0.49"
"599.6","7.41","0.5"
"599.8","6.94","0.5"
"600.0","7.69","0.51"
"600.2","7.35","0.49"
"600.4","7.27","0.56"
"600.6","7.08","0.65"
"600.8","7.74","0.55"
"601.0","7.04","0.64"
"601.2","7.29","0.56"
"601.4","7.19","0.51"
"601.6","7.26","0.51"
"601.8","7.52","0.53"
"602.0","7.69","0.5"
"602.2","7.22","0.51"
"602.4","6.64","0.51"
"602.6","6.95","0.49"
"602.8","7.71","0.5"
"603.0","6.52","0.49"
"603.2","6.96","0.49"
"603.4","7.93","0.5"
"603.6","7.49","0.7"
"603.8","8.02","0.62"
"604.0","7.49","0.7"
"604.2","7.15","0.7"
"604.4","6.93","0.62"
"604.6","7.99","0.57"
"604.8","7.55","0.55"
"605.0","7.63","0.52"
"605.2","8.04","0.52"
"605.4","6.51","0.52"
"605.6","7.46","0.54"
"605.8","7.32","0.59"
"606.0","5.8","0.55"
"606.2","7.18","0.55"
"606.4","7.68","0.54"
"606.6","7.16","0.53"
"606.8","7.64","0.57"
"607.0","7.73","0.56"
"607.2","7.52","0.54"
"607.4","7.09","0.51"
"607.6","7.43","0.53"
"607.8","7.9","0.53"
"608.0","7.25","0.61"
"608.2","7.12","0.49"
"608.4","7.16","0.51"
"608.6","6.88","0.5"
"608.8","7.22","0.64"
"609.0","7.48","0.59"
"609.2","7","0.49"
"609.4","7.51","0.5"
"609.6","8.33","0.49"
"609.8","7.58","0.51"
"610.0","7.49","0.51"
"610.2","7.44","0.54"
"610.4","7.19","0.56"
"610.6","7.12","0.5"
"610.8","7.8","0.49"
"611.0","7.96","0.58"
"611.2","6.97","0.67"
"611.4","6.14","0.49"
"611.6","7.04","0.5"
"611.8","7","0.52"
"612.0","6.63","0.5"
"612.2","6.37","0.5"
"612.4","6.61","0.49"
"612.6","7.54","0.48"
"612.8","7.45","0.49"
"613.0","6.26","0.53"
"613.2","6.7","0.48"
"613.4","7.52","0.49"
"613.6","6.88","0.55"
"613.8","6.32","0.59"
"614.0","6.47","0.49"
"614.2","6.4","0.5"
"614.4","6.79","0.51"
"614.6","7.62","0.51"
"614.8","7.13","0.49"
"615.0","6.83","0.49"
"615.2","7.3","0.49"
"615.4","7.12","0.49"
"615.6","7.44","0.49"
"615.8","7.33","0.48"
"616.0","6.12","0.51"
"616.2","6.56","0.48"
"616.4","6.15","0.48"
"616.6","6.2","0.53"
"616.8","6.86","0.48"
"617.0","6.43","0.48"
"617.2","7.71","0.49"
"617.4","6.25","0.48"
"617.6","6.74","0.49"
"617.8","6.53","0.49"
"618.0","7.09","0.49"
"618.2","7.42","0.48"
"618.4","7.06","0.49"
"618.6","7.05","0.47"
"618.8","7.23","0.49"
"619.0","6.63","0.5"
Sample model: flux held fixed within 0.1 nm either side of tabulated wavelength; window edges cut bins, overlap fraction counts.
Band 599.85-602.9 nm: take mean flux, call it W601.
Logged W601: 7.3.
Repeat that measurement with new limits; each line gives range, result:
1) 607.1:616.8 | 7.07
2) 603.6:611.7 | 7.35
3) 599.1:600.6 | 7.38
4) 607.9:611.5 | 7.31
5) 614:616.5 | 6.88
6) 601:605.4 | 7.36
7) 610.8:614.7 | 6.9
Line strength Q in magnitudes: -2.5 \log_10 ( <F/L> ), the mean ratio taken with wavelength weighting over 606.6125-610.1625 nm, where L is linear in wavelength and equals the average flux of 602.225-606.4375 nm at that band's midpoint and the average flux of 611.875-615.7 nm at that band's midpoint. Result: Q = -0.05 mag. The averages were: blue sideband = 7.28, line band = 7.42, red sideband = 6.92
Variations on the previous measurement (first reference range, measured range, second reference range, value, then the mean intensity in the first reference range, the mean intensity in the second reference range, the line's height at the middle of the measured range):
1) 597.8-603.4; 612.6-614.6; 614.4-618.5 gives 0.02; 7.22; 6.89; 6.95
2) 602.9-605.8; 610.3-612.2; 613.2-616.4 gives 0.00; 7.4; 6.89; 7.06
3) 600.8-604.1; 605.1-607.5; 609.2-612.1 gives 0.01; 7.32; 7.29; 7.31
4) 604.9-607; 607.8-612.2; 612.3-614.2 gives -0.03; 7.27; 6.84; 7.03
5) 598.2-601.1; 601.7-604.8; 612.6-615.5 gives -0.03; 7.23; 6.94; 7.16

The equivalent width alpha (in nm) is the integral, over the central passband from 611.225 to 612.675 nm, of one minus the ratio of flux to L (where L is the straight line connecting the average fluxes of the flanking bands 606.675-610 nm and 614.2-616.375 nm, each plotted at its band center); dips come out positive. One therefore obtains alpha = 0.09 nm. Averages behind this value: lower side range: 7.43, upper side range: 6.97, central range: 6.76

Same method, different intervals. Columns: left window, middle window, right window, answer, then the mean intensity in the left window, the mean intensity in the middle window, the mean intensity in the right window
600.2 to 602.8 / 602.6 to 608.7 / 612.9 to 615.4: -0.17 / 7.26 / 7.33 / 6.86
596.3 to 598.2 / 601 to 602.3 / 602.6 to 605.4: 0.01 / 7.39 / 7.34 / 7.44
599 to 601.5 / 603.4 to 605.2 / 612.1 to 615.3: -0.09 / 7.37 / 7.58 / 6.89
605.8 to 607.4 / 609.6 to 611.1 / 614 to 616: -0.09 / 7.24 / 7.57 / 7.03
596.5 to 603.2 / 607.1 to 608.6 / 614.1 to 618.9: -0.05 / 7.26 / 7.32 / 6.89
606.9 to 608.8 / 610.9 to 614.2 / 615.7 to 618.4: 0.08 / 7.34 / 6.85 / 6.73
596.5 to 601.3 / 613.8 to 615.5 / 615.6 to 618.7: -0.02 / 7.29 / 6.92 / 6.79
